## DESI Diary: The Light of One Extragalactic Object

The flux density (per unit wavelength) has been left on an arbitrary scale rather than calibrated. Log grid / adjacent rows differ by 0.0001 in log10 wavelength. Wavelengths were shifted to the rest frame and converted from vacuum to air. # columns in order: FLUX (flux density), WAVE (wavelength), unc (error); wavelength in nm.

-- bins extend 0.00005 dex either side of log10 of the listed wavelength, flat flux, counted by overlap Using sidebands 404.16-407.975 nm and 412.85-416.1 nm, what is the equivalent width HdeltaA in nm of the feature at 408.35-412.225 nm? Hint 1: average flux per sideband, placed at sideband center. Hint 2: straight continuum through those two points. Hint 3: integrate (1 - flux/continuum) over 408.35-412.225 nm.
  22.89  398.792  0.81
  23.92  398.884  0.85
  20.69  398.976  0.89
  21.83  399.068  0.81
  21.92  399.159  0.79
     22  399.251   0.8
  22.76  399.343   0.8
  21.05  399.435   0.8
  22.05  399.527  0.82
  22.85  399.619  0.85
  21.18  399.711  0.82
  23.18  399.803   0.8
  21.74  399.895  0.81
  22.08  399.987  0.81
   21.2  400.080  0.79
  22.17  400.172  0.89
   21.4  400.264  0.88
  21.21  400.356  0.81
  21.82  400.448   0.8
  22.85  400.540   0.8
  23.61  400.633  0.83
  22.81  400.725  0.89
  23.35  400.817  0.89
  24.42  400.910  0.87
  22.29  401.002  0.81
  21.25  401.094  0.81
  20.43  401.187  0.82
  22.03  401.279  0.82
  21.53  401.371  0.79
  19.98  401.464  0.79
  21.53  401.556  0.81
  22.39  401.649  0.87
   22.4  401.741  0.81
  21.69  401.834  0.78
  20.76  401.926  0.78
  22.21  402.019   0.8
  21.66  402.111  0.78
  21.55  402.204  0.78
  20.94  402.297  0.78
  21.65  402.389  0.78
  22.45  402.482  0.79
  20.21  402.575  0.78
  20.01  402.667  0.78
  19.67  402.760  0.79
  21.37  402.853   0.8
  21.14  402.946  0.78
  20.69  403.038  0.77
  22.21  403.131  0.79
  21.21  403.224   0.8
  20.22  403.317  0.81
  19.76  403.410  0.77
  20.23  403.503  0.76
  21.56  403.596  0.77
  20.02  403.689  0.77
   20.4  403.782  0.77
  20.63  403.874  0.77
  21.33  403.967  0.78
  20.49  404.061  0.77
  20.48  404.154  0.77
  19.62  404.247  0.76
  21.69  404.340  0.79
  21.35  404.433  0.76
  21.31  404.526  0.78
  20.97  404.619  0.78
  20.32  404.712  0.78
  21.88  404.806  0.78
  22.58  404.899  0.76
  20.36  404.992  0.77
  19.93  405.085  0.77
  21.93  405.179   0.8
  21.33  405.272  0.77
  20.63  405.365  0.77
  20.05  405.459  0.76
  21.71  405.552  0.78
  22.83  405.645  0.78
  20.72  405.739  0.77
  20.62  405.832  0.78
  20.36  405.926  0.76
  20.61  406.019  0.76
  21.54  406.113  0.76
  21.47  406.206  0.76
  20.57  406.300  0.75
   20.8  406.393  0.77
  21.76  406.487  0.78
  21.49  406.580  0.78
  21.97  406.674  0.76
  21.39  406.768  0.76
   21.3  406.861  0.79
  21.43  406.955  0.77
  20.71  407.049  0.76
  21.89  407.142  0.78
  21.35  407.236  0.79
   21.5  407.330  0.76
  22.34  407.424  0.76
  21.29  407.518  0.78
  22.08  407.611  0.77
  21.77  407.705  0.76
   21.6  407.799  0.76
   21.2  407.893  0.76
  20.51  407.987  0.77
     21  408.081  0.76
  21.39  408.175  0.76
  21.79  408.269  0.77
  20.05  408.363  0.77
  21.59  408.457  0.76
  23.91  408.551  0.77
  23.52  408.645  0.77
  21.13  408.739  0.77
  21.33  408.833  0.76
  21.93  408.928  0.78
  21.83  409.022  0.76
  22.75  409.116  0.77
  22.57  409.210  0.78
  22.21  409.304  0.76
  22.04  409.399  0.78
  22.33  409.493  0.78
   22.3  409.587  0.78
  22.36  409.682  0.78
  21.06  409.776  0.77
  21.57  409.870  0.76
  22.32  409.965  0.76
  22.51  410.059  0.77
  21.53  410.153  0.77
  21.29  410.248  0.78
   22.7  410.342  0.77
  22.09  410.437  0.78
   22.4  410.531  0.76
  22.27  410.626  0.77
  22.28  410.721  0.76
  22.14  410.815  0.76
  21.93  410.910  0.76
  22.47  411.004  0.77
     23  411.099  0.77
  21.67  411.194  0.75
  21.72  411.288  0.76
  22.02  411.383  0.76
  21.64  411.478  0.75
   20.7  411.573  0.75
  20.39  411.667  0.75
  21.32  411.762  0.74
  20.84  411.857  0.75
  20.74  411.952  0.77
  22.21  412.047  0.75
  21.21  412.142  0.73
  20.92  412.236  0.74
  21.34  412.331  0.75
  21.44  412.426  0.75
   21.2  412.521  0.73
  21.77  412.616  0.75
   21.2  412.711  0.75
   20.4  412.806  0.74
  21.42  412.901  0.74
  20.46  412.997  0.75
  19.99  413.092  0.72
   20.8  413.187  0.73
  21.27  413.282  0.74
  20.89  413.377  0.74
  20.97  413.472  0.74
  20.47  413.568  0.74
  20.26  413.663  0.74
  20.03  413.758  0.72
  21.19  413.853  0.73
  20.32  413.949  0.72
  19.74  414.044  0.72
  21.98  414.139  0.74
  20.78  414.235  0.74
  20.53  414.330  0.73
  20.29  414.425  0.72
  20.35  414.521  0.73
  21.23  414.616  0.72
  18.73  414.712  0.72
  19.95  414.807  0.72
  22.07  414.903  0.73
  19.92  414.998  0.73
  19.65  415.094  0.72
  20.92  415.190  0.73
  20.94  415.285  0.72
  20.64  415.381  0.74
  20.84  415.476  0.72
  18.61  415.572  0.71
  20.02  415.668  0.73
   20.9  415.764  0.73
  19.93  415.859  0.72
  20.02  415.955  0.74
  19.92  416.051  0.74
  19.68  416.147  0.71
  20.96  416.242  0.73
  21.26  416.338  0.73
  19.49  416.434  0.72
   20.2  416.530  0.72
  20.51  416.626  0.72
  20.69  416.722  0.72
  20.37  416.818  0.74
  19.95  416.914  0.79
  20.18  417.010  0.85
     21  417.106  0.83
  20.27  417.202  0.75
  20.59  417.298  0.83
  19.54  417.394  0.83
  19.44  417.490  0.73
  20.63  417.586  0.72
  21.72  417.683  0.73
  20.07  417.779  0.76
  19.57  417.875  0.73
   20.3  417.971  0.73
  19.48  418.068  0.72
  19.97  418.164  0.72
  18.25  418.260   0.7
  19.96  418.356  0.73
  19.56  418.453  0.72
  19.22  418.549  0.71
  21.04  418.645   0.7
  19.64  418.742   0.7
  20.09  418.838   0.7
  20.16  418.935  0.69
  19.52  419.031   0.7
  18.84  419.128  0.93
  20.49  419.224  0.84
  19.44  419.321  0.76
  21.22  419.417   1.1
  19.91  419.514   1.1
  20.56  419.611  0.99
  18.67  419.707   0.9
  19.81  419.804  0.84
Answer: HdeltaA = -0.20 nm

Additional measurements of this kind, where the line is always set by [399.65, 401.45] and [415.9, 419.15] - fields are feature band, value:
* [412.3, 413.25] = -0.02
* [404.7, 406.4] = 0.03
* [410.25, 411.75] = -0.08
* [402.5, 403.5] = 0.05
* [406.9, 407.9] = -0.01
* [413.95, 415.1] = 0.00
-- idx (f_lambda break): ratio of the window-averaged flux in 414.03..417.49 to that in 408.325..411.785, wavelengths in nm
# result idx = 0.93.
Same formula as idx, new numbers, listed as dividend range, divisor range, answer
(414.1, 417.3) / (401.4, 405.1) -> 0.97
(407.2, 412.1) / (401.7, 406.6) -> 1.04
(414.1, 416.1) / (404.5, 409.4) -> 0.95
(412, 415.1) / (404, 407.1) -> 0.98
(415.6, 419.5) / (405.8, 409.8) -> 0.93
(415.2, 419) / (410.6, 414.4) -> 0.95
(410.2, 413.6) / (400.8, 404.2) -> 1.01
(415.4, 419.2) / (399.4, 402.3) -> 0.91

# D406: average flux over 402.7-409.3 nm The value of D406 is 21.2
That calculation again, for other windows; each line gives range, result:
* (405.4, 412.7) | 21.6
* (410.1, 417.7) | 20.9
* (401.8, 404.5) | 20.9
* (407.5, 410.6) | 21.9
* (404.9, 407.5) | 21.2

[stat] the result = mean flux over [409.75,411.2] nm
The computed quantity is 22.1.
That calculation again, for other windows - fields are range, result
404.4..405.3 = 21.2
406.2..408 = 21.4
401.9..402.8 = 21.1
